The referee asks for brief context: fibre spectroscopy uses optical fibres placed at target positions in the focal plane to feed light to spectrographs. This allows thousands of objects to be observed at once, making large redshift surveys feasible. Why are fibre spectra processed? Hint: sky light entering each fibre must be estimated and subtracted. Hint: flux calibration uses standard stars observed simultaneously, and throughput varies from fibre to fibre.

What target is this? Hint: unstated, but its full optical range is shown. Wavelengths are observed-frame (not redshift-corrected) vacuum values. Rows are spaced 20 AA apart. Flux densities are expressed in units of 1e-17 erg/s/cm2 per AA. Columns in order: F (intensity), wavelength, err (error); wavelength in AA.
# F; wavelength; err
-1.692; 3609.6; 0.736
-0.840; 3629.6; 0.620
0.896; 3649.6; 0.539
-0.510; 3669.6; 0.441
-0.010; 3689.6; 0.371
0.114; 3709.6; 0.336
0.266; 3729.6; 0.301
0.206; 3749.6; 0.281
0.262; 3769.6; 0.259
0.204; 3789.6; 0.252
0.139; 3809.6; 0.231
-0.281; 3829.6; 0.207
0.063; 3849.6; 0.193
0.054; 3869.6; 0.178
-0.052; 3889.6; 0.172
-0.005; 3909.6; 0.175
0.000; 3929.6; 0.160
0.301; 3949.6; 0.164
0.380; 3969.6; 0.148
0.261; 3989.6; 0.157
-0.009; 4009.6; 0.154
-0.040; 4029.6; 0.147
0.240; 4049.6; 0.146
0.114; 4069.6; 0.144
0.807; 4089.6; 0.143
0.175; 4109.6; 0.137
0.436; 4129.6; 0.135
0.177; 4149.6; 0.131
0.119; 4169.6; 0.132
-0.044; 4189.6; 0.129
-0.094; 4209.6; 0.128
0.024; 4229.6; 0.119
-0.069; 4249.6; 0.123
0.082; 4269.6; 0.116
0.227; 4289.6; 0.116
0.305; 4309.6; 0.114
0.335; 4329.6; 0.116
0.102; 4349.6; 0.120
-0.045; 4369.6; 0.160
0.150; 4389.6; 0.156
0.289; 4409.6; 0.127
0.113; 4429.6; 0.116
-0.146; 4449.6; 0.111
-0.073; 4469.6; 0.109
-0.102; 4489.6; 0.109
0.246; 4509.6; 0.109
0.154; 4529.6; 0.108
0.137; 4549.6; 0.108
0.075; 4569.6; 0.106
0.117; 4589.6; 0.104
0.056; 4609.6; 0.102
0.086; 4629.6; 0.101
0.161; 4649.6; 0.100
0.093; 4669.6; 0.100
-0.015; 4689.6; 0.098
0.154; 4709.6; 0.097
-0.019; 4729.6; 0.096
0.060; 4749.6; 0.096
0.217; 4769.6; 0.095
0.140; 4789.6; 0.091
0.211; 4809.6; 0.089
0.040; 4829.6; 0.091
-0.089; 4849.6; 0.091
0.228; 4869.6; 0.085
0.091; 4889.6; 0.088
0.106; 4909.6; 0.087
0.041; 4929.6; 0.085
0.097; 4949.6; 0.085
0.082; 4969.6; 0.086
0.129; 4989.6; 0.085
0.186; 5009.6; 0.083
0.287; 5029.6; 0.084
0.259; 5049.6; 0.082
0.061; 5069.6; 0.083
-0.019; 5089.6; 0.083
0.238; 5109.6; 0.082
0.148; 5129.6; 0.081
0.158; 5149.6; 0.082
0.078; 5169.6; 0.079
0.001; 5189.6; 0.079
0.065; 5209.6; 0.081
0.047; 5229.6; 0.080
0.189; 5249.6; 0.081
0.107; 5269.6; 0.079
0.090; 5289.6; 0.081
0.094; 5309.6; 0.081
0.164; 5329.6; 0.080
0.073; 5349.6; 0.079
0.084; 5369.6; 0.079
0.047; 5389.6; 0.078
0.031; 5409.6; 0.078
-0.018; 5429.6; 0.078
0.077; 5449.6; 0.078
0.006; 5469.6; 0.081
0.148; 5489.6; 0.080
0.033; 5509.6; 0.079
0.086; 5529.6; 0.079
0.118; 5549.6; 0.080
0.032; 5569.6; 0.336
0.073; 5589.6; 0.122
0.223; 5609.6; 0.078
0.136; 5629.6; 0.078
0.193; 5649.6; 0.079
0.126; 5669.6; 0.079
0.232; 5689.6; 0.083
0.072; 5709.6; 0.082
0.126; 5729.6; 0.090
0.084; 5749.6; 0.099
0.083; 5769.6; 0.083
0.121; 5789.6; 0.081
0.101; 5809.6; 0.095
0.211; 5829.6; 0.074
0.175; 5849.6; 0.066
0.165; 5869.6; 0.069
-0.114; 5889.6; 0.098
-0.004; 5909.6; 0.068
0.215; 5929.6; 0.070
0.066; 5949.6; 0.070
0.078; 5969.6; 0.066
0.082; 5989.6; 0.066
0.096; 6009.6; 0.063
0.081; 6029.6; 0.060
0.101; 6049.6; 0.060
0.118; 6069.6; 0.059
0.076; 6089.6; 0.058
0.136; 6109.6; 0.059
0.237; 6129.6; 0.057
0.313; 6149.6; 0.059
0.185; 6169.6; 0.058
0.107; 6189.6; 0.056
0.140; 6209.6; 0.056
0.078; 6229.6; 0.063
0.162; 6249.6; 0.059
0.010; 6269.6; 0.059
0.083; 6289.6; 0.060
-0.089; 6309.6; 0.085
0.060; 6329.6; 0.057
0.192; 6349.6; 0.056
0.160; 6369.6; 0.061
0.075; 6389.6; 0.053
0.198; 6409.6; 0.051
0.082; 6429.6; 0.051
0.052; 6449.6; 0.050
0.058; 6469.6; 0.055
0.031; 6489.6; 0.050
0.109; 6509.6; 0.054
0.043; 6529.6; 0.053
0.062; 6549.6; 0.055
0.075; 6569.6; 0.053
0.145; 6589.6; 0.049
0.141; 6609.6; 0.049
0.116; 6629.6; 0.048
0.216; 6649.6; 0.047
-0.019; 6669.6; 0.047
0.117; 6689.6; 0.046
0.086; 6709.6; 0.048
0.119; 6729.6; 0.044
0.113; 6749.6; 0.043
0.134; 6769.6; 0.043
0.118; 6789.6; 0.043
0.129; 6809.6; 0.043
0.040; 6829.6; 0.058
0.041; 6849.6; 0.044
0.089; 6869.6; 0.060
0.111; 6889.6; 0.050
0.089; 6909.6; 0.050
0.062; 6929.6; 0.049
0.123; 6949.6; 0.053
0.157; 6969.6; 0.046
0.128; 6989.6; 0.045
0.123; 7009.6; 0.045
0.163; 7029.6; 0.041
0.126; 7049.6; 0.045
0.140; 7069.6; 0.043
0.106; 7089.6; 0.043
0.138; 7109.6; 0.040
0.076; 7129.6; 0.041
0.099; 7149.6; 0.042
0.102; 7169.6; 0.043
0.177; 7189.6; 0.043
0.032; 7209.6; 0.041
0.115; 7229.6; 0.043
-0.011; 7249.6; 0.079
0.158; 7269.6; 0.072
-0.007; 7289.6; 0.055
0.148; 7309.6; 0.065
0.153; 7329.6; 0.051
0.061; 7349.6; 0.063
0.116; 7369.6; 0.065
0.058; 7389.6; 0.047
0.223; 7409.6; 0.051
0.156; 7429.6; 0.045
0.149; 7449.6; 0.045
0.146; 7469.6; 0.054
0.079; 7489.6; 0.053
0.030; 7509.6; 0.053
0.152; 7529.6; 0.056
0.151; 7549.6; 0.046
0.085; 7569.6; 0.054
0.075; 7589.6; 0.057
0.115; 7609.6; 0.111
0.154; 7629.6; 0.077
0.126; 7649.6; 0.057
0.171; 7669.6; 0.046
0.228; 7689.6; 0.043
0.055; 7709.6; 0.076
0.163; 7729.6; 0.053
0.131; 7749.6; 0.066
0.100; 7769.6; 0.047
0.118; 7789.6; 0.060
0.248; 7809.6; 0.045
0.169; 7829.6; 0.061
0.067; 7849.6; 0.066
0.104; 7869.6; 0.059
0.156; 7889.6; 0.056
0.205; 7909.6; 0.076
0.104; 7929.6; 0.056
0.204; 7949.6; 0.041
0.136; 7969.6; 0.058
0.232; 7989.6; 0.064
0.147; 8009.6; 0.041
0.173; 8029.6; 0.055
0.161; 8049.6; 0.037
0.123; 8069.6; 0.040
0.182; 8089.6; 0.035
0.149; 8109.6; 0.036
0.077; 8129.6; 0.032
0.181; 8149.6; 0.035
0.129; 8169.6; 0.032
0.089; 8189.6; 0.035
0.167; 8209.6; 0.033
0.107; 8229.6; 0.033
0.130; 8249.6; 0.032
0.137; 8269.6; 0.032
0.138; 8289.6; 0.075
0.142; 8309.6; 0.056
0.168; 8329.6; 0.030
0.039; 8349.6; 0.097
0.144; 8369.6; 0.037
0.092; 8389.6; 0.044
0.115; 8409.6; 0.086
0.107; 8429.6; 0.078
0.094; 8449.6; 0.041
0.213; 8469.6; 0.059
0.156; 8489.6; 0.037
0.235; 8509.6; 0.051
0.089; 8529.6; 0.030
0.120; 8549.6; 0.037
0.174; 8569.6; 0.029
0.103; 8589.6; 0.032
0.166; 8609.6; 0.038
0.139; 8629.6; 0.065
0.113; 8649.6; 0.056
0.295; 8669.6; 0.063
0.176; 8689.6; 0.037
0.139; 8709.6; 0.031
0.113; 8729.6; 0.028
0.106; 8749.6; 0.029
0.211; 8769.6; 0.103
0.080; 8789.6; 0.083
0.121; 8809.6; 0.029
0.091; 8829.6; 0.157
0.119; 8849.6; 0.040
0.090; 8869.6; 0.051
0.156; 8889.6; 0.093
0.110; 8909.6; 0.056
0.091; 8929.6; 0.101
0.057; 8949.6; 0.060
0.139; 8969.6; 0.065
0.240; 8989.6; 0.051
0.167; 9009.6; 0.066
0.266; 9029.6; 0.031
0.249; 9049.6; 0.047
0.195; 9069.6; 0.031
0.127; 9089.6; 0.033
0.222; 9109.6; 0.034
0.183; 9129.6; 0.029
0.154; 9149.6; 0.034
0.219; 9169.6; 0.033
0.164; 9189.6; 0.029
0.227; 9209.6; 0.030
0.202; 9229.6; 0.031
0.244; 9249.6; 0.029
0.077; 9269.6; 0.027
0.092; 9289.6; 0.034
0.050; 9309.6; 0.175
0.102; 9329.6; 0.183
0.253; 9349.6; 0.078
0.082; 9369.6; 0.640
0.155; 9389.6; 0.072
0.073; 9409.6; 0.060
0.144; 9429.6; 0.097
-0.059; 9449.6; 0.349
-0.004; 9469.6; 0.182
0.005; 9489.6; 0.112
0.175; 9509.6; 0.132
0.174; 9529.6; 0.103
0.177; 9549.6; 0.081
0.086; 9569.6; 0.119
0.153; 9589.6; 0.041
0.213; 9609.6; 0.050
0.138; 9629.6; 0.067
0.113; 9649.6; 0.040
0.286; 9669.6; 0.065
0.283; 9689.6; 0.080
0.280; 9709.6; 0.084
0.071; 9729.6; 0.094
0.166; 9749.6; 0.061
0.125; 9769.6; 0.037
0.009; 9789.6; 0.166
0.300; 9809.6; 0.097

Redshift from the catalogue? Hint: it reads 1.60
